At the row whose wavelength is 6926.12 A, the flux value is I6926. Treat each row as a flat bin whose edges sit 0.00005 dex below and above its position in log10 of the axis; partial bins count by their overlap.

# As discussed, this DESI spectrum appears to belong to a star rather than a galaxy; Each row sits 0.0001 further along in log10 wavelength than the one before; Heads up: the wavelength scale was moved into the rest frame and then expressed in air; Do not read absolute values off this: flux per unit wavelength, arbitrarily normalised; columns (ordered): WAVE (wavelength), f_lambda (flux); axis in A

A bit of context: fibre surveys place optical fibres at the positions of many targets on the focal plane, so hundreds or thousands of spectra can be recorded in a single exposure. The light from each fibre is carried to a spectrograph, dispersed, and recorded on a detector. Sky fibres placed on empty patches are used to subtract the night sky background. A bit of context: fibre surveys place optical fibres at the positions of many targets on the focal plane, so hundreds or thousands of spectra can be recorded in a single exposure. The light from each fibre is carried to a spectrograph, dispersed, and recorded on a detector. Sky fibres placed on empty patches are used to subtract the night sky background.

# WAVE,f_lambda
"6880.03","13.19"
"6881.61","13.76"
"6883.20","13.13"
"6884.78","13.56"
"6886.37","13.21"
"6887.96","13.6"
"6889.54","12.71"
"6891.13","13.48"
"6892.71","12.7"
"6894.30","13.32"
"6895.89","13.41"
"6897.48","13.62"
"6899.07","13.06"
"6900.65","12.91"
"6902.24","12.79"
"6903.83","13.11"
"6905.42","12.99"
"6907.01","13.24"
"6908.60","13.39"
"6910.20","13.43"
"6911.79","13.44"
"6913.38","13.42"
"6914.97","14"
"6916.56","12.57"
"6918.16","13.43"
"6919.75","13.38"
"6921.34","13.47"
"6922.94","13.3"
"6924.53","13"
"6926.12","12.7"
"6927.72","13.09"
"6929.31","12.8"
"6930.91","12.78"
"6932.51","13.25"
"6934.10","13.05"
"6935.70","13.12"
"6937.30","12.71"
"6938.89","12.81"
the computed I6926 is 12.7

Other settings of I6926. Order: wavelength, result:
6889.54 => 12.71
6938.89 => 12.81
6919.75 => 13.38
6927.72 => 13.09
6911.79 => 13.44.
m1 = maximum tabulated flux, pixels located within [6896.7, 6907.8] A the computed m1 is 13.62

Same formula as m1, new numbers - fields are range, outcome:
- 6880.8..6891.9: 13.76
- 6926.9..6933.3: 13.25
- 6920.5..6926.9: 13.47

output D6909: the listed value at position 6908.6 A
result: 13.39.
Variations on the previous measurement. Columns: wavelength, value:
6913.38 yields 13.42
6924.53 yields 13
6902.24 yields 12.79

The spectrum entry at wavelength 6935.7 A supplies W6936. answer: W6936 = 13.12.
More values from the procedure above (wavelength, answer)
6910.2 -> 13.43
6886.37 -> 13.21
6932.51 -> 13.25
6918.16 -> 13.43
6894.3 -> 13.32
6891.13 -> 13.48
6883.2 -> 13.13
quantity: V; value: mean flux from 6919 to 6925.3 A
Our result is 13.3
